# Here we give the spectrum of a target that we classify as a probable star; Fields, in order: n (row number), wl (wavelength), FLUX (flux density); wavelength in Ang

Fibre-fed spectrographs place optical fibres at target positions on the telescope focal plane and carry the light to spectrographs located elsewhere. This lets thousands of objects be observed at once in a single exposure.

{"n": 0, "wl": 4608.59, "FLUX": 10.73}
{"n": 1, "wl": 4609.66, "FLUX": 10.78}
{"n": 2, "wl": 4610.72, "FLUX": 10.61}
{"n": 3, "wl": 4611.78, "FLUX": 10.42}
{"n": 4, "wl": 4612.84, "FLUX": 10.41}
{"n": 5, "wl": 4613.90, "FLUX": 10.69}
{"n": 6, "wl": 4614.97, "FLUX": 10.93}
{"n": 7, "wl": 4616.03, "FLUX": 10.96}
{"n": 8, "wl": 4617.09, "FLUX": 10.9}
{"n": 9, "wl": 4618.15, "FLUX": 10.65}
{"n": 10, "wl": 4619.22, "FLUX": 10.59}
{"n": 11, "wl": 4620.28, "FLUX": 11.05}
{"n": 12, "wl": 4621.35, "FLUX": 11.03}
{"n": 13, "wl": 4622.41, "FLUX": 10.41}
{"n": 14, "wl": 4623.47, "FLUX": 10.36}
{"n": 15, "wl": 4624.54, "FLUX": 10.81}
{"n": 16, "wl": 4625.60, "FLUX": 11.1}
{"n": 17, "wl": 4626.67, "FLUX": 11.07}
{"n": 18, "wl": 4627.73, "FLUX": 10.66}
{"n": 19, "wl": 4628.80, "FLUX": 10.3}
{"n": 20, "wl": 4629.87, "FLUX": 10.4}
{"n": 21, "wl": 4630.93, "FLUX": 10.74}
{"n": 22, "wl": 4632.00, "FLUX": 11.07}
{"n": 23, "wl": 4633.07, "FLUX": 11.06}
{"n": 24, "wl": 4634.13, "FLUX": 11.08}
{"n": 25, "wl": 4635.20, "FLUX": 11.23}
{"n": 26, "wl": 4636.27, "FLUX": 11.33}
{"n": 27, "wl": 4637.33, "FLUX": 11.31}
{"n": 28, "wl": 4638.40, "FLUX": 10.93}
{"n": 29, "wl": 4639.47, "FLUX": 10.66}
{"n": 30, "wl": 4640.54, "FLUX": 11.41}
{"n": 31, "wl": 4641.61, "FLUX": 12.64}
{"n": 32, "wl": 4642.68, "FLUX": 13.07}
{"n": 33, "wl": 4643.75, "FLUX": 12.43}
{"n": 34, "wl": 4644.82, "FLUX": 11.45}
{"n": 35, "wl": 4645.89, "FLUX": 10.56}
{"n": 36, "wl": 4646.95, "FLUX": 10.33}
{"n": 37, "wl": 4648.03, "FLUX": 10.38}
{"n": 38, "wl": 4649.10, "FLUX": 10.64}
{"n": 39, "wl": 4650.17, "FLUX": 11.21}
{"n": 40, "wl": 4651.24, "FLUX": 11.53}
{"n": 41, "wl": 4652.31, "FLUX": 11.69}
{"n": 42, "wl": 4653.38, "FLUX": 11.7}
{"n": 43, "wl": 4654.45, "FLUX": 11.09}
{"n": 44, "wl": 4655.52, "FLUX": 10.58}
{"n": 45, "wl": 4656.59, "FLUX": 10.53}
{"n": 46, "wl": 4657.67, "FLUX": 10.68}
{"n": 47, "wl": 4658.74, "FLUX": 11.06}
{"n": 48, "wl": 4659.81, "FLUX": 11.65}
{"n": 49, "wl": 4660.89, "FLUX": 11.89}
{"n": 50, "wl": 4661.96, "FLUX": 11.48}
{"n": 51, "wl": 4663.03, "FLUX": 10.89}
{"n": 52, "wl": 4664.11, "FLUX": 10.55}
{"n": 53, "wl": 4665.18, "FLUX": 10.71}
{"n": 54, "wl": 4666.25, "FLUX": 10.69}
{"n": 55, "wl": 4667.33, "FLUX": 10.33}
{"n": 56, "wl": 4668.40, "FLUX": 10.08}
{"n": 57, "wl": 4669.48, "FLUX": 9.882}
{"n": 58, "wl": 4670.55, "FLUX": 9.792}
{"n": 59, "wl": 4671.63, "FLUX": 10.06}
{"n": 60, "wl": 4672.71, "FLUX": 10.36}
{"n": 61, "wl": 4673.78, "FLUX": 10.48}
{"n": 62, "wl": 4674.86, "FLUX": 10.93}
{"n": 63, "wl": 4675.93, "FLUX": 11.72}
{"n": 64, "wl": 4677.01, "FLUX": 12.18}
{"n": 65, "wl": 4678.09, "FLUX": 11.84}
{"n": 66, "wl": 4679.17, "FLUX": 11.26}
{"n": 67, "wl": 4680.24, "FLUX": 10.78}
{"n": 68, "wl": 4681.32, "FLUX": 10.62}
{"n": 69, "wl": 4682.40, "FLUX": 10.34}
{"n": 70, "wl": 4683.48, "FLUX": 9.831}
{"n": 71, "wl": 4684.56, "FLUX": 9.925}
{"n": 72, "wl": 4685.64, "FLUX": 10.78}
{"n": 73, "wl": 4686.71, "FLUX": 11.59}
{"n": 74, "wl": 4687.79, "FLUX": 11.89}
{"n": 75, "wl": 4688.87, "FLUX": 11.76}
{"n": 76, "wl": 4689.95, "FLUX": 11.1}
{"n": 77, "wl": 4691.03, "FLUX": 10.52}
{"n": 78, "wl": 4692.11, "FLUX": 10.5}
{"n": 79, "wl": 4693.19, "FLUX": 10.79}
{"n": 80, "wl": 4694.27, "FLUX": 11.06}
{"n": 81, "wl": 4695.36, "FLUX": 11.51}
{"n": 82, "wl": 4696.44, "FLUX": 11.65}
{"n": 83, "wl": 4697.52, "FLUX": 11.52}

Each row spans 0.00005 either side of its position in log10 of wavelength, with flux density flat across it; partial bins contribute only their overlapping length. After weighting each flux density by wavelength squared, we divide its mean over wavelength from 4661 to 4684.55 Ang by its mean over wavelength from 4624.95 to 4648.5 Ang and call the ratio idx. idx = 1.0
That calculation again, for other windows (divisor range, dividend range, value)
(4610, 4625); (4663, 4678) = 1.02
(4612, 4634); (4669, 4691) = 1.03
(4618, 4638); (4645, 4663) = 1.03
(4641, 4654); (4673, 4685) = 0.96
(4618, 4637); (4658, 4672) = 1.00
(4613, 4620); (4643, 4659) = 1.04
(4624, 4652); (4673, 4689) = 1.01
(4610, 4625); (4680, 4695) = 1.04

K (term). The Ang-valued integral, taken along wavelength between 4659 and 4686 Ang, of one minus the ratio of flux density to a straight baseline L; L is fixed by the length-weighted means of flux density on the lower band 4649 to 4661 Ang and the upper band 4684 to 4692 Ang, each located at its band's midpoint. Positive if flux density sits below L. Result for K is 0.9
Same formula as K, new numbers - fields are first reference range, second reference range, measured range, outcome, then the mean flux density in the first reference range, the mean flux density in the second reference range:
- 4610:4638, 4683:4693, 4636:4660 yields -0.9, 10.8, 10.9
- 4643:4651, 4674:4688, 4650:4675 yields 0.5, 11.1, 11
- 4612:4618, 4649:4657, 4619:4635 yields 0.1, 10.8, 11.2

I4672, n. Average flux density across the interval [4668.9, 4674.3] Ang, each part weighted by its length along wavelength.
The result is 10.1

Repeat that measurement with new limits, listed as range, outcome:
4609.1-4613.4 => 10.6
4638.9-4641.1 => 11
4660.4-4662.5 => 11.7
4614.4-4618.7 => 10.8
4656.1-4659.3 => 10.8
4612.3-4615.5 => 10.7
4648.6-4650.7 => 10.9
